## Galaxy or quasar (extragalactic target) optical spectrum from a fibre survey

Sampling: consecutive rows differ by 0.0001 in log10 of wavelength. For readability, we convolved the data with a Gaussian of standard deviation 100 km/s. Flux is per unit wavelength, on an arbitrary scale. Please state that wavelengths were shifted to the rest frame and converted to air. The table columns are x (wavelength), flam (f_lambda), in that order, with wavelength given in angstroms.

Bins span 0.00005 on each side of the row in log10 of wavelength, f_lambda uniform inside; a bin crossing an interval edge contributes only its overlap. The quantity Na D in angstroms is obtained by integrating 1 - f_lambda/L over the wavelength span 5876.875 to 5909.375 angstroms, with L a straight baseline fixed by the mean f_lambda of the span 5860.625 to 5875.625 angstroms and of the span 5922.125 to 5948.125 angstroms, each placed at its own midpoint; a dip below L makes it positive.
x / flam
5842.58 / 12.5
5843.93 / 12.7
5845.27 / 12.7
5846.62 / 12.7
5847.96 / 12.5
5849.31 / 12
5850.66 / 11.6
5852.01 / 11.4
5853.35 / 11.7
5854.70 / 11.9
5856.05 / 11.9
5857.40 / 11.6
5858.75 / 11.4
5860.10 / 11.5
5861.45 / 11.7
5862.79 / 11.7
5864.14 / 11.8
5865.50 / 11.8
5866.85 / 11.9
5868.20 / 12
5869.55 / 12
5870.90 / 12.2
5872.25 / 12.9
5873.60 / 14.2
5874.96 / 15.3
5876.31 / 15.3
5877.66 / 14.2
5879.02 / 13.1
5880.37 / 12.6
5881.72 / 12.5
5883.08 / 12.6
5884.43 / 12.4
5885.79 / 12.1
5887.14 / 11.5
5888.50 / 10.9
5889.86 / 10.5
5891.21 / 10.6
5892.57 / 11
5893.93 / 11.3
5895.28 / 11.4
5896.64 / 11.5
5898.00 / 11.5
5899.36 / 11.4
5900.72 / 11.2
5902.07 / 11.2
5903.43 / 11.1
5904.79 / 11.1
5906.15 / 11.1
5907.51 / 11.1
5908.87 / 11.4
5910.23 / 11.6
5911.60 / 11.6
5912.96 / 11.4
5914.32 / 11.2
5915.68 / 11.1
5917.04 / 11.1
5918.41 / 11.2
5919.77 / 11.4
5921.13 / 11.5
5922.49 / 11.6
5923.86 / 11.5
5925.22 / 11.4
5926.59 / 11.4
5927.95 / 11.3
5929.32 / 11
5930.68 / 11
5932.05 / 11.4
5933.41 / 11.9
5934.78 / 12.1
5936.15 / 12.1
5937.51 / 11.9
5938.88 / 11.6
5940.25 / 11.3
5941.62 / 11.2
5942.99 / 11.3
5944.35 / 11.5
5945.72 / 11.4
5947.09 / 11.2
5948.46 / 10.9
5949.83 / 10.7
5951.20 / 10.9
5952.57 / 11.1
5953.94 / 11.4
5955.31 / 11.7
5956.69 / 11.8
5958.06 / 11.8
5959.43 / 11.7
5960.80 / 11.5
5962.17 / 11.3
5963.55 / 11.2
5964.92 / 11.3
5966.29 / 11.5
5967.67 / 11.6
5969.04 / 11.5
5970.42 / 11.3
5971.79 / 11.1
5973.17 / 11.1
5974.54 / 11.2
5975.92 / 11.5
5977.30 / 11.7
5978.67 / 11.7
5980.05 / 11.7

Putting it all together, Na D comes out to 1.2 angstroms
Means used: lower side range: 12.5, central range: 11.7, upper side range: 11.5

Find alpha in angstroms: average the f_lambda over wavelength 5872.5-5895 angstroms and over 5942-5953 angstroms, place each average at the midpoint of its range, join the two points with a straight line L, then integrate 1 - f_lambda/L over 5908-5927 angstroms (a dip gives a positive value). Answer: 0.6 angstroms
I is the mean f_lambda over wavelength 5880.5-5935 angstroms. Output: 11.4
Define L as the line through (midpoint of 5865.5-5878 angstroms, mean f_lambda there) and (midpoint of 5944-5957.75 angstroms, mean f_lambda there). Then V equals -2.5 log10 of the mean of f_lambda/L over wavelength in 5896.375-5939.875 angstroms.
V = 0.06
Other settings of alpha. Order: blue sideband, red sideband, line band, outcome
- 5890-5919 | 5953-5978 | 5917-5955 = -0.11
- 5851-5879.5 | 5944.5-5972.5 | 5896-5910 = 0.85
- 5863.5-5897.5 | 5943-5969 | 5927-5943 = 0.15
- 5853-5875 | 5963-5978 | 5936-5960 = 0.27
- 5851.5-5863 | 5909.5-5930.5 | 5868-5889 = -2.45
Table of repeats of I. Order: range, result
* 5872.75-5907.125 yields 12.1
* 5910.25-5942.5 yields 11.4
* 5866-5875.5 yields 12.9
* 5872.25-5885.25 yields 13.5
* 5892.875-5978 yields 11.4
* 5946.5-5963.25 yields 11.3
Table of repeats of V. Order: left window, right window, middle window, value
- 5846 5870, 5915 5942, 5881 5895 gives 0.01 mag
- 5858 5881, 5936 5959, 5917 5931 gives 0.04 mag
